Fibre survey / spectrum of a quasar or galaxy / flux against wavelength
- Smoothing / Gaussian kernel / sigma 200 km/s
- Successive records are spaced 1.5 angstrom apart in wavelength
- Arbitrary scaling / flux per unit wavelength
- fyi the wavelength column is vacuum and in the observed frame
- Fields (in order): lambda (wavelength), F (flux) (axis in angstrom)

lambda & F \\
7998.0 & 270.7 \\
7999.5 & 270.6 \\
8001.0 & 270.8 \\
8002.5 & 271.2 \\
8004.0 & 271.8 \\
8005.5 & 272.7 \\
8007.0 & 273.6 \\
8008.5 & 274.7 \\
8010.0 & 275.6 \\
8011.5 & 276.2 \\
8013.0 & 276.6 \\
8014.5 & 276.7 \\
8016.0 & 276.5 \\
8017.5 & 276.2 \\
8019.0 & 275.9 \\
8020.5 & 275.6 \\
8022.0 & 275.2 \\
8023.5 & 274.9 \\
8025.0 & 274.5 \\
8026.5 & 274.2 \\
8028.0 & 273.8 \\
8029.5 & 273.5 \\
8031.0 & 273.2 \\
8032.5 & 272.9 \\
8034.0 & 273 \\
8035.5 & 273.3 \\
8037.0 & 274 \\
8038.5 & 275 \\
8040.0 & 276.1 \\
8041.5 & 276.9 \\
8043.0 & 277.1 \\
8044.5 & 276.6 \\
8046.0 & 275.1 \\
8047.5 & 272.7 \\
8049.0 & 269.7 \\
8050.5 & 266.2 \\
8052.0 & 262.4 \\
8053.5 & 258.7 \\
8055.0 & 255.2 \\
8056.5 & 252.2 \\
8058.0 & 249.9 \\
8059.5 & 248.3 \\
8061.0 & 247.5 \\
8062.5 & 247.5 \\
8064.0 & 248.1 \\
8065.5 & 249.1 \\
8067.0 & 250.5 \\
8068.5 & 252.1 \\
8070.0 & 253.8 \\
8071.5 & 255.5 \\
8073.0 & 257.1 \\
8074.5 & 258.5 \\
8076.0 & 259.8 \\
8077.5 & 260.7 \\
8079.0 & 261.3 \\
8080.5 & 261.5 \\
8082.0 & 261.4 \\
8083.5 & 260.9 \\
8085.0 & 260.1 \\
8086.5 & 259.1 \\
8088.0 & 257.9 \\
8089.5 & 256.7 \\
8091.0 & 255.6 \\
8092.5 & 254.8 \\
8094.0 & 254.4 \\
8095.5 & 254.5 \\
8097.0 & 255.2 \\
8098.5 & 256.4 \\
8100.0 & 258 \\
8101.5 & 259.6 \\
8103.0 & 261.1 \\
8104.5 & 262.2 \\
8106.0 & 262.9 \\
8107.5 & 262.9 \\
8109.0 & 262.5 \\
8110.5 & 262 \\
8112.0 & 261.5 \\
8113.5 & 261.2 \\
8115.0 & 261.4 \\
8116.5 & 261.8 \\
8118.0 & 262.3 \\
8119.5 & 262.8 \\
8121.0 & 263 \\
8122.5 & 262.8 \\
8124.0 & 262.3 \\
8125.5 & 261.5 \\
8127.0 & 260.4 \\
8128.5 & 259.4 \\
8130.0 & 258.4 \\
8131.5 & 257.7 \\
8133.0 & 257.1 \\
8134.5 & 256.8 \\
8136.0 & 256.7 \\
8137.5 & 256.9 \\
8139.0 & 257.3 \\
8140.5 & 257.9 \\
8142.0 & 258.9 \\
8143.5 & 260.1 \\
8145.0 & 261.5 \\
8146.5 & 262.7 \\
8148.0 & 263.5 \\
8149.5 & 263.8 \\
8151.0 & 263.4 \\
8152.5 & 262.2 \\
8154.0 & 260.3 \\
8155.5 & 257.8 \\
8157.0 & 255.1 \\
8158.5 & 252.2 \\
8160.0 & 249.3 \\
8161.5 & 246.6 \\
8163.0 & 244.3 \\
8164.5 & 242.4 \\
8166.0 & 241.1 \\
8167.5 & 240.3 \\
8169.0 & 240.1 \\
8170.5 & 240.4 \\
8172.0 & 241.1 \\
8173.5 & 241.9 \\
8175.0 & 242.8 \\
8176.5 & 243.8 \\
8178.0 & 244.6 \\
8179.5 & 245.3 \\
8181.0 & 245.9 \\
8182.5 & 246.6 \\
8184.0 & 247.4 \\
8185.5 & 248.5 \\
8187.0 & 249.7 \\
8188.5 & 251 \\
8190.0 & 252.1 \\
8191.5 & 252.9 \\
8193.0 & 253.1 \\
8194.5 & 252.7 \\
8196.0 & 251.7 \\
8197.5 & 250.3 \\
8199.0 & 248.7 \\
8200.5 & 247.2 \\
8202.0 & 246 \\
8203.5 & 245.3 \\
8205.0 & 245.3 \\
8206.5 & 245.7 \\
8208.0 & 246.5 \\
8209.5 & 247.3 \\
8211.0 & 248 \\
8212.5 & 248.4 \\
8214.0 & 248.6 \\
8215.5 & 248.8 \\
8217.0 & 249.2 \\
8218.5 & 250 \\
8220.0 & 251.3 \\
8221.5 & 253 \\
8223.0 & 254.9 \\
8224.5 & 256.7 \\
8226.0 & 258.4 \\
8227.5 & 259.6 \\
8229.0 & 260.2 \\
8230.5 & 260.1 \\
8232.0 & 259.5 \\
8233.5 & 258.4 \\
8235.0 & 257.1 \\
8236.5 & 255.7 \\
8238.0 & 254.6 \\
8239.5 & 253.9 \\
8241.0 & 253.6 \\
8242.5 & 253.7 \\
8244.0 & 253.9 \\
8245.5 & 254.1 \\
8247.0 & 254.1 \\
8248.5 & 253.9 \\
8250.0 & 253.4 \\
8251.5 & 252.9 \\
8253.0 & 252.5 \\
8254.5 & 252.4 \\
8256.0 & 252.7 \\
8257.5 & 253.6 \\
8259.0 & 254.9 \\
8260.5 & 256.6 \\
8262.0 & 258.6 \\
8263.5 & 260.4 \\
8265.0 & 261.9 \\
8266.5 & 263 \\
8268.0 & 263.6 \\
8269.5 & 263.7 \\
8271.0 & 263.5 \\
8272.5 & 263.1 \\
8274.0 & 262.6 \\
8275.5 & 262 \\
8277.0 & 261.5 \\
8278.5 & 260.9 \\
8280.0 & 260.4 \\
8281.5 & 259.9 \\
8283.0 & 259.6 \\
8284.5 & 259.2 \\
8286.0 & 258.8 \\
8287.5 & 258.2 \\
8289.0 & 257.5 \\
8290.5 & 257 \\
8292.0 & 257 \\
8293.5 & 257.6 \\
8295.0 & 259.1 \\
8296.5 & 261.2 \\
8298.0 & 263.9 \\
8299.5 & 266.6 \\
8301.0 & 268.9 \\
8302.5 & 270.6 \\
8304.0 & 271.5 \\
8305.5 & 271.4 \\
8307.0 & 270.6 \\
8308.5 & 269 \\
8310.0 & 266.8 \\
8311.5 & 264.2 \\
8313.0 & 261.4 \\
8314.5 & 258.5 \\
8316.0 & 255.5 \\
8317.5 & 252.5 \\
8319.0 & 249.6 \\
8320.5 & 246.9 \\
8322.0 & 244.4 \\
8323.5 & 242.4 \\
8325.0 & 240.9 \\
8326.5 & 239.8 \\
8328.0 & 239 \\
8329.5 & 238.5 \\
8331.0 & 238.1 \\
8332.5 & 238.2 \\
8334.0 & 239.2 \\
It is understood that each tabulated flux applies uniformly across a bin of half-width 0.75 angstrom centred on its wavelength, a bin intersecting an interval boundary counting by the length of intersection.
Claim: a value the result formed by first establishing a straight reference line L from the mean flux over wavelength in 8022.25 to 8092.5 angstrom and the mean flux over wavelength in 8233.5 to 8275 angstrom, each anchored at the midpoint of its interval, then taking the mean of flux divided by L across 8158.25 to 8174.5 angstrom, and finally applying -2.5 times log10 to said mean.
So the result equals 0.07 mag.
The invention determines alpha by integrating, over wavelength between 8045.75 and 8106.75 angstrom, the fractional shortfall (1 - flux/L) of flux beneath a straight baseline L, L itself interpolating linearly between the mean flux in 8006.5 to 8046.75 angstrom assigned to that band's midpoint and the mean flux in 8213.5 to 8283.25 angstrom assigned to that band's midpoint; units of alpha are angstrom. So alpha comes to 3.0 angstrom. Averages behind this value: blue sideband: 275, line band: 258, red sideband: 257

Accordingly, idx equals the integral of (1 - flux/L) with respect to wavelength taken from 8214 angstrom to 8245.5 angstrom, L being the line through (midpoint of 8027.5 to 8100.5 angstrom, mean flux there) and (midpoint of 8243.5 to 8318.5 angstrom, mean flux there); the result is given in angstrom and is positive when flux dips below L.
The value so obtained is 0.7 angstrom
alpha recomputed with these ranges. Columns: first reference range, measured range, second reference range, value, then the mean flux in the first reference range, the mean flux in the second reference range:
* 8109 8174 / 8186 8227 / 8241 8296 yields 1.1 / 256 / 258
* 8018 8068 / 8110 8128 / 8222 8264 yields 0.0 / 267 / 256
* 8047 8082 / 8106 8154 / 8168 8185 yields -2.3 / 256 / 244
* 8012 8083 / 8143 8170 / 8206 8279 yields 0.7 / 266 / 256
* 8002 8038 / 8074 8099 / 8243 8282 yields 1.1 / 274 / 258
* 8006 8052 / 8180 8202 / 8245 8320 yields 1.3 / 274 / 260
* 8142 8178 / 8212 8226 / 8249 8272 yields 0.2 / 251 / 258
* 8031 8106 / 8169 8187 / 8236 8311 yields 1.1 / 261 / 260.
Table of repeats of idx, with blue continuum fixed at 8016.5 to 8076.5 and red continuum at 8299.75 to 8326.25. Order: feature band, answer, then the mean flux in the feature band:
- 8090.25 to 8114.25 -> 0.45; 259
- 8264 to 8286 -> -0.16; 262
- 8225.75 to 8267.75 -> 0.68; 256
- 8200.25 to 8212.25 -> 0.69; 246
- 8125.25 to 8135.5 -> 0.19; 259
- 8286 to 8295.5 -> 0.06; 258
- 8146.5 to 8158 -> 0.09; 261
